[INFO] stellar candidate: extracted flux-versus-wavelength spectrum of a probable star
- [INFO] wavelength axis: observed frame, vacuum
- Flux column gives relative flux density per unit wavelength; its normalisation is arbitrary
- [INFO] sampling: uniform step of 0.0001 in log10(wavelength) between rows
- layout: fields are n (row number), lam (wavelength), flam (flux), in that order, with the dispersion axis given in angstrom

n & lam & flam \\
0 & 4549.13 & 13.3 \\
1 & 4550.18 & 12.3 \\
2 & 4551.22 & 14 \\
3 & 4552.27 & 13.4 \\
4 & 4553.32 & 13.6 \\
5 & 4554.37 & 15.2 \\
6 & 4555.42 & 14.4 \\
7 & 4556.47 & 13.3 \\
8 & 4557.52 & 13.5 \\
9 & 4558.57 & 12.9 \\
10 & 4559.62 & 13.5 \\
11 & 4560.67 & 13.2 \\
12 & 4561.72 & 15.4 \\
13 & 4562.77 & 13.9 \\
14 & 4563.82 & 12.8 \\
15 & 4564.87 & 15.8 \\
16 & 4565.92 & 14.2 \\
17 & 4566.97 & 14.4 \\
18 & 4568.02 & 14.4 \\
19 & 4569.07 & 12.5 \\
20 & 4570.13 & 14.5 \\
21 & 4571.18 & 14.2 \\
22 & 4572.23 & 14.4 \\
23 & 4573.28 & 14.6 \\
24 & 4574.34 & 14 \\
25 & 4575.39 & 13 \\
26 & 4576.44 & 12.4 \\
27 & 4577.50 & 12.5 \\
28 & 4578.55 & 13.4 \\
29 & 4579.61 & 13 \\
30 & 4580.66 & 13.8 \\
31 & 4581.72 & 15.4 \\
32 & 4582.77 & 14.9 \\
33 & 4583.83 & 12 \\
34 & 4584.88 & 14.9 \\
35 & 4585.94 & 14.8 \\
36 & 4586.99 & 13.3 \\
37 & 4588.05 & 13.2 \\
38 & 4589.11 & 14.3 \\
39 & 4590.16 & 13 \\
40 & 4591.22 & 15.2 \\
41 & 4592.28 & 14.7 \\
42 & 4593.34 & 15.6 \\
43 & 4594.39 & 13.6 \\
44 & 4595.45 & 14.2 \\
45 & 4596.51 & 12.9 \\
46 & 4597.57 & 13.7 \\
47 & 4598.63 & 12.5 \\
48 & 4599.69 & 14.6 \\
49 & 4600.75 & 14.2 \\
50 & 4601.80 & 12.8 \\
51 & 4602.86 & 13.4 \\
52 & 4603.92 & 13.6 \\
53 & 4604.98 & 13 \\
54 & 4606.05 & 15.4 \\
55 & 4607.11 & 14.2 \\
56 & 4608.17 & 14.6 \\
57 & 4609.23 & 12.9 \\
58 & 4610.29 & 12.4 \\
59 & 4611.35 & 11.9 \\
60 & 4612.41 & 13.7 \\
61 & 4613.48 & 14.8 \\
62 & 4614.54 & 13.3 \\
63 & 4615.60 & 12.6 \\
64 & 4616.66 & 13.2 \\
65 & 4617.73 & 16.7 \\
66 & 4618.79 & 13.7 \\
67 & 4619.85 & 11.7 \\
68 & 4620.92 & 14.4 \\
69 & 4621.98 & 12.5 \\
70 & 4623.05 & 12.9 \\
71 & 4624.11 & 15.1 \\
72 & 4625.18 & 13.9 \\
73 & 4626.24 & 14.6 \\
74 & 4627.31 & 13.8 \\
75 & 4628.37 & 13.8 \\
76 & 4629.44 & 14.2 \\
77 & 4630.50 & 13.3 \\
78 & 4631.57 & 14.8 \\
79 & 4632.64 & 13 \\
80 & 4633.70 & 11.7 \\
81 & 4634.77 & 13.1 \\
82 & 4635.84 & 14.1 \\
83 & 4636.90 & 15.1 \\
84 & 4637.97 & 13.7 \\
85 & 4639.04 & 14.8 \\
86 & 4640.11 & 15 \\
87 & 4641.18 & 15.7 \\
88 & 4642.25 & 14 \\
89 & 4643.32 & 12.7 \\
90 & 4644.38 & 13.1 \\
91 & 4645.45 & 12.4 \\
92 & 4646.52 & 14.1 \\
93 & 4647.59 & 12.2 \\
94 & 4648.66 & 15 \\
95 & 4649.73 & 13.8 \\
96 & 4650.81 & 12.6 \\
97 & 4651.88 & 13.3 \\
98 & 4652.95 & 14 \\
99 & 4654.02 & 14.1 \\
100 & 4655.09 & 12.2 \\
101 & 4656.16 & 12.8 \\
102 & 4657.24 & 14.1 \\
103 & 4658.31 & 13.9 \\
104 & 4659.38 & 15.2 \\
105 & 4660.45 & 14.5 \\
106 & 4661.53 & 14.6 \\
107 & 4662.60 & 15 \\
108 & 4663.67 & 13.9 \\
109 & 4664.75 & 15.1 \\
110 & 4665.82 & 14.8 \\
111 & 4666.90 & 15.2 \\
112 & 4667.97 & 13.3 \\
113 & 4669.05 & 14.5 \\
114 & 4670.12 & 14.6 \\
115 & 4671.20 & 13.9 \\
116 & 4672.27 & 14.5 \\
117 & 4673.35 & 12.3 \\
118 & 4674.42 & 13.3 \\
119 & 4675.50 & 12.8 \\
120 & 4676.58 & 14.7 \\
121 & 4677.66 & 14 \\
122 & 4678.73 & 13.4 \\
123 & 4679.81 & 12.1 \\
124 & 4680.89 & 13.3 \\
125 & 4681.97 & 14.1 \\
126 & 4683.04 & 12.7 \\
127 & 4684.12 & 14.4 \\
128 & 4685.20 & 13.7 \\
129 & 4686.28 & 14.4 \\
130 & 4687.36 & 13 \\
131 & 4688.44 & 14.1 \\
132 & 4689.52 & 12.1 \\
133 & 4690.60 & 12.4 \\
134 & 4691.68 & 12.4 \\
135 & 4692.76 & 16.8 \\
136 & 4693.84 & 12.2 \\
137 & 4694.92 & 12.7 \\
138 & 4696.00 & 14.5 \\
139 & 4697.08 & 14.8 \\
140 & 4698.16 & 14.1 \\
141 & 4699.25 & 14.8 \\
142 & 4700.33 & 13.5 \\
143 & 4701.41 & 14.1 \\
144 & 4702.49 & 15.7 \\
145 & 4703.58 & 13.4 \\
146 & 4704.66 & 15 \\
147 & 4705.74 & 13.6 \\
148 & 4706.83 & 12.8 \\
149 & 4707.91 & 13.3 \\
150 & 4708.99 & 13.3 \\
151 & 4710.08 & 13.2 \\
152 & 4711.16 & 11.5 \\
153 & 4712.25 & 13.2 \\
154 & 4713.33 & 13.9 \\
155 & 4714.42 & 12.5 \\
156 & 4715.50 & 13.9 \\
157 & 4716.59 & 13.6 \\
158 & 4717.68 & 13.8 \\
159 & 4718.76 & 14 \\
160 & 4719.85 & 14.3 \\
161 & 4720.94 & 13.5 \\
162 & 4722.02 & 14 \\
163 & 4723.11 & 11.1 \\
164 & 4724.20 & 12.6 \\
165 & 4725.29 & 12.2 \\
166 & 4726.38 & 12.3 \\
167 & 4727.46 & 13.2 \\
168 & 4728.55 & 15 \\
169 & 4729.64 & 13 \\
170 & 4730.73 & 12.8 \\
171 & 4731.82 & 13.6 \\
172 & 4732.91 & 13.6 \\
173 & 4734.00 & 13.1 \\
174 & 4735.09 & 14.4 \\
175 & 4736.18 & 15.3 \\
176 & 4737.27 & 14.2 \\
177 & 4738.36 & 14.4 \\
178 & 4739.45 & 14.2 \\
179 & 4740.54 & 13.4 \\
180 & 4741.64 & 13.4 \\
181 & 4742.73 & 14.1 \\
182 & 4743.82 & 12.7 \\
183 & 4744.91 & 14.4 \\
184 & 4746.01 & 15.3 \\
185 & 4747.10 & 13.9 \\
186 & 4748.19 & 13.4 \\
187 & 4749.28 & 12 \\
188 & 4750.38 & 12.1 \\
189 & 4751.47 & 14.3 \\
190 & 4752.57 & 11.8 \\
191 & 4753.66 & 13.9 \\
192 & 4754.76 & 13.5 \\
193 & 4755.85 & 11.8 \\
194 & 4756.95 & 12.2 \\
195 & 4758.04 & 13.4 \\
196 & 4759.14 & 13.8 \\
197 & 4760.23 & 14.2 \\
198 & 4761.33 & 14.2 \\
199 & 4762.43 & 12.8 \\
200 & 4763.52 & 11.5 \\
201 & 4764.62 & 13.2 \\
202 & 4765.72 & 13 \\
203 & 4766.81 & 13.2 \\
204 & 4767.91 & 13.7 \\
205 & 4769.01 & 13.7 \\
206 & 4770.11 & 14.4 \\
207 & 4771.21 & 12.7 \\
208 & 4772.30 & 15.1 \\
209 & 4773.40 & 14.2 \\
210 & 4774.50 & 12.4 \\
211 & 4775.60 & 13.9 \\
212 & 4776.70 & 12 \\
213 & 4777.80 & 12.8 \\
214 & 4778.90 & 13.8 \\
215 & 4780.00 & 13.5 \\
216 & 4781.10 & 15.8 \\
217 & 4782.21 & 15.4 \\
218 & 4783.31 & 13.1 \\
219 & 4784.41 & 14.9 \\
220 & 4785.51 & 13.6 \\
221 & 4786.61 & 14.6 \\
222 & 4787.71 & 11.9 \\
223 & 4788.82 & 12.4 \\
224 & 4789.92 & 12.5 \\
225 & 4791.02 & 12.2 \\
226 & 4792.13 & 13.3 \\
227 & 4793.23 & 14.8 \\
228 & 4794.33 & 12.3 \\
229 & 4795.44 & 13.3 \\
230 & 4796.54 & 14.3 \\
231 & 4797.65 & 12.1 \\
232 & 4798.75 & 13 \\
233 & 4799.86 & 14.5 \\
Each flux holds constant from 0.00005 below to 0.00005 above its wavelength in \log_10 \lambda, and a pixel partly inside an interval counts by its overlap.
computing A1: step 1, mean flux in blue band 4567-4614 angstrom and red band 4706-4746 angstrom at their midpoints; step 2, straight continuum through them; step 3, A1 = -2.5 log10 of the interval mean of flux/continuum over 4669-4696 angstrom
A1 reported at 0.00 mag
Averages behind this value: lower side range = 13.8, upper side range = 13.5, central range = 13.5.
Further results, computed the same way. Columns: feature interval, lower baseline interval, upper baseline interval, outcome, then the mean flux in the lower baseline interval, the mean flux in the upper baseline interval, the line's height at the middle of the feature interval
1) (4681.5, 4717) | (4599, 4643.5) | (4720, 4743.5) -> 0.00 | 13.8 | 13.5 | 13.6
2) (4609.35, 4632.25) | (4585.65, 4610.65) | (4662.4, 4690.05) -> 0.01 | 13.8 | 13.8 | 13.8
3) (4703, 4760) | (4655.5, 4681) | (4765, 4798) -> 0.02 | 14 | 13.5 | 13.7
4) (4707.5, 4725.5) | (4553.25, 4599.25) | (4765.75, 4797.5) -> 0.04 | 13.9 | 13.5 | 13.6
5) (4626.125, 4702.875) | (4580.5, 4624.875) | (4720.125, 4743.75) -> -0.01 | 13.8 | 13.5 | 13.7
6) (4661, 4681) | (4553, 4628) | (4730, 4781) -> -0.03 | 13.8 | 13.5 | 13.7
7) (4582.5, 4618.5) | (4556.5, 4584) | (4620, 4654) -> 0.00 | 13.8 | 13.7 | 13.8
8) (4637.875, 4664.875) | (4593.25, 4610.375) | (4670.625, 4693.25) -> -0.02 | 13.7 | 13.5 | 13.6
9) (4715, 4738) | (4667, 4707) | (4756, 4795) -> 0.01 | 13.8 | 13.4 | 13.6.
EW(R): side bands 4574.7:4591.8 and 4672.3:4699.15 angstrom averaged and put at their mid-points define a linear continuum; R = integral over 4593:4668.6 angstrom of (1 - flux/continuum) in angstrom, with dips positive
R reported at -1.0 angstrom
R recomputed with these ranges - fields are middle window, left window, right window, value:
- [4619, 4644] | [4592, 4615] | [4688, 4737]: -0.3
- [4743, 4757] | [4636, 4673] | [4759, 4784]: 0.5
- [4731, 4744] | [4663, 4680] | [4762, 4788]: -0.2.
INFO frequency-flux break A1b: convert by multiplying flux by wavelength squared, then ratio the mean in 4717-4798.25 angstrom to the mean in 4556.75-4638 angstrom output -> 1.0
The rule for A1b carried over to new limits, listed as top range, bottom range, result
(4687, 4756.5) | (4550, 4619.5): 1.04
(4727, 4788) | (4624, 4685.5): 1.02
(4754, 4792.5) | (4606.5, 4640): 1.04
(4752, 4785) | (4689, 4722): 1.01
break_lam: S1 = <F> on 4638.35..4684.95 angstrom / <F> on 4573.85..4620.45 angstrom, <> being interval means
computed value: 1.0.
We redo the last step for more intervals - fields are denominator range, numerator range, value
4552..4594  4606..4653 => 0.98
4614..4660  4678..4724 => 0.99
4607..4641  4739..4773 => 0.97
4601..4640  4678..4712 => 0.99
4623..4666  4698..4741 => 0.98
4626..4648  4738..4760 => 0.97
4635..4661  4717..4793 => 0.97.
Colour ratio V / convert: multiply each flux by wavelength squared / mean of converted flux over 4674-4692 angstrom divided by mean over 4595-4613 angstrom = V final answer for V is 1.02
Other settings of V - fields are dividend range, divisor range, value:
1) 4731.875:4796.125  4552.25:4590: 1.06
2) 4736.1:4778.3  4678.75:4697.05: 1.03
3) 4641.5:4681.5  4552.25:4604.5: 1.03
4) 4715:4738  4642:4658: 1.04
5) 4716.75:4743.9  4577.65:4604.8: 1.04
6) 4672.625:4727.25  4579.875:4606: 1.01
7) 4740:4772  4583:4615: 1.04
